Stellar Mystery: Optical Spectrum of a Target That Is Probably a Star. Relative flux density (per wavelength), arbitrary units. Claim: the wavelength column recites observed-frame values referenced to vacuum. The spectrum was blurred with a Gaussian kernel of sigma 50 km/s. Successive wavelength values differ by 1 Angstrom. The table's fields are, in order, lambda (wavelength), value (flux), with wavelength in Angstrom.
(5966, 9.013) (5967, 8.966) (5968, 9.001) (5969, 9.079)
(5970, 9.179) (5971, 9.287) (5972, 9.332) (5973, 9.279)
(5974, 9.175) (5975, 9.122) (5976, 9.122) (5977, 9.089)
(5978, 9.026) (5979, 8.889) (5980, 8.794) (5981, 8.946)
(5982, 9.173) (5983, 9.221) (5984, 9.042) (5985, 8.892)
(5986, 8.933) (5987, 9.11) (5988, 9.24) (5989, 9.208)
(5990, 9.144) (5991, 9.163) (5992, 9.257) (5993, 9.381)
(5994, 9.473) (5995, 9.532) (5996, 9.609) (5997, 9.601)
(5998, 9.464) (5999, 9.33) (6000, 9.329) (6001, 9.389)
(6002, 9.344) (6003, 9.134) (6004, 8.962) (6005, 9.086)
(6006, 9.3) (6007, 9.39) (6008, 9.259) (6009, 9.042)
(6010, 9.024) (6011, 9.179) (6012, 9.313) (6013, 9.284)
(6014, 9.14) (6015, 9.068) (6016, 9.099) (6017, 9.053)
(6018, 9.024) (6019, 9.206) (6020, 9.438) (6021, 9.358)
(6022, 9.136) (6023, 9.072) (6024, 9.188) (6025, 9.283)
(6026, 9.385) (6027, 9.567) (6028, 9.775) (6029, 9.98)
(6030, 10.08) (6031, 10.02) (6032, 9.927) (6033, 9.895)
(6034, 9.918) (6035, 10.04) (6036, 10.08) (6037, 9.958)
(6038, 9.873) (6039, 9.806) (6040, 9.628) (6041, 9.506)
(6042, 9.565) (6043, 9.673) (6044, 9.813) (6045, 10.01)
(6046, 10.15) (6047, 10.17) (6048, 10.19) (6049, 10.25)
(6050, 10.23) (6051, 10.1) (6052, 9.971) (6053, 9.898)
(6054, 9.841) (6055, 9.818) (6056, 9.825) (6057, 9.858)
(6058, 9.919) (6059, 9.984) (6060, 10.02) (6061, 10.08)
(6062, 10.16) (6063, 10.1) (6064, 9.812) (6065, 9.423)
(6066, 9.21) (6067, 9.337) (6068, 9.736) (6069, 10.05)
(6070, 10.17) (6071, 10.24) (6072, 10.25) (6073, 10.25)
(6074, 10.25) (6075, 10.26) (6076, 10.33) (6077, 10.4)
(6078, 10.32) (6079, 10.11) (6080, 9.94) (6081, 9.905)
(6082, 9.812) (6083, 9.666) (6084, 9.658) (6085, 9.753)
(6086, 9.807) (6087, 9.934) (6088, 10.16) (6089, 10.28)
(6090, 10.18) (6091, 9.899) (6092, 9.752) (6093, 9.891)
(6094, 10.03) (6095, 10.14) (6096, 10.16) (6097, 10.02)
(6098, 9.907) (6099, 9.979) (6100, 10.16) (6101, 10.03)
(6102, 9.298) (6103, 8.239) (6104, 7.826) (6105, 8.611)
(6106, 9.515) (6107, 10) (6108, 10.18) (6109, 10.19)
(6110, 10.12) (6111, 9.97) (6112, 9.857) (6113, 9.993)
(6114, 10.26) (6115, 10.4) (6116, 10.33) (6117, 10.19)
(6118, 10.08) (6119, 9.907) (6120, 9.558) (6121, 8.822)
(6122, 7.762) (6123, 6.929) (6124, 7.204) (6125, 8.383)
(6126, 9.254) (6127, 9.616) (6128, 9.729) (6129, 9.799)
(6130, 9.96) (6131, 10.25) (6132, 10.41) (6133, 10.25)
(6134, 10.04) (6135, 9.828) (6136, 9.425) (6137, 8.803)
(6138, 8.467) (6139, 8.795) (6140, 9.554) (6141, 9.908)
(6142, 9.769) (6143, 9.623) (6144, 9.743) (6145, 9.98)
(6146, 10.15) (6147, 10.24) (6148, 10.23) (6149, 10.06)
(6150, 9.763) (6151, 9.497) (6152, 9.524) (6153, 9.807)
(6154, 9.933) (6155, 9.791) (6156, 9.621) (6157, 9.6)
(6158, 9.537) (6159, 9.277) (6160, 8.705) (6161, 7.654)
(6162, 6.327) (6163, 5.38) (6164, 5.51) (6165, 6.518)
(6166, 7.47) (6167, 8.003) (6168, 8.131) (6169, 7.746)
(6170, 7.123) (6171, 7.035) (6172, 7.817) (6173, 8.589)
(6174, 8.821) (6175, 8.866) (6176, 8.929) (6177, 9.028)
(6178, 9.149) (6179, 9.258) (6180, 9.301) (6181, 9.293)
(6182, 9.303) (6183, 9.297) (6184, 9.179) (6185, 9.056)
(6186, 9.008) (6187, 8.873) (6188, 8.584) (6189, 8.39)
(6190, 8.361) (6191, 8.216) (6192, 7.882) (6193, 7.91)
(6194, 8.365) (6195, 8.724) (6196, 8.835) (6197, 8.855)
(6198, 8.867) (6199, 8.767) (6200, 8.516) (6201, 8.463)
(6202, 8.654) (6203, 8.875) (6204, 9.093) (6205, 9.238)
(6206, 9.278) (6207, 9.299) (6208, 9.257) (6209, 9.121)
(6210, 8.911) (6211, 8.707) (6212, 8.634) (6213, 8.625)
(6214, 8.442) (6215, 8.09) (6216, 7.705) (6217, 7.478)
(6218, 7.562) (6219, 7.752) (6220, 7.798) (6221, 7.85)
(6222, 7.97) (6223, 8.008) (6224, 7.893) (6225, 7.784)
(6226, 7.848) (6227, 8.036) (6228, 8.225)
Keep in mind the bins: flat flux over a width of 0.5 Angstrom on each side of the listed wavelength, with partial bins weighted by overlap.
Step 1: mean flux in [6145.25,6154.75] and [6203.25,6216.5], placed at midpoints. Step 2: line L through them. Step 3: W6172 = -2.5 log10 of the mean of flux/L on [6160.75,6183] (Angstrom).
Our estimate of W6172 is 0.185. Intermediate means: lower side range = 9.91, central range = 8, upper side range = 8.8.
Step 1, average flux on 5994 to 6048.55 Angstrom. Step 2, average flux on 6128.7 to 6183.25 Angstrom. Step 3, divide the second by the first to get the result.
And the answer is 0.95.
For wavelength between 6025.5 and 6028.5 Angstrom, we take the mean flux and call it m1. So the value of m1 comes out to 9.58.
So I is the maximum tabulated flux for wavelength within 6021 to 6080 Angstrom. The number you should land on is 10.4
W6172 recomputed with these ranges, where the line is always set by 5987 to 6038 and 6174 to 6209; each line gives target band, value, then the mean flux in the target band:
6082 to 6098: -0.09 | 9.95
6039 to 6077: -0.08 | 9.95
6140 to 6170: 0.01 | 8.86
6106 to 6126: -0.05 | 9.48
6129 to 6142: -0.07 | 9.65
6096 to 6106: -0.03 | 9.39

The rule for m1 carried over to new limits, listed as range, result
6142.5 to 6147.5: 9.95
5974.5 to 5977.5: 9.11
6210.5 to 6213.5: 8.66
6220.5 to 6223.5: 7.94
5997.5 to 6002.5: 9.37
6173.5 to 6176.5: 8.87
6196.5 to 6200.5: 8.75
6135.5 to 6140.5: 9.01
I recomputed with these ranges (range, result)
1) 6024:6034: 10.08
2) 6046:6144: 10.41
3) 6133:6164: 10.25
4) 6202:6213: 9.299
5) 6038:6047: 10.17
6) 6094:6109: 10.19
